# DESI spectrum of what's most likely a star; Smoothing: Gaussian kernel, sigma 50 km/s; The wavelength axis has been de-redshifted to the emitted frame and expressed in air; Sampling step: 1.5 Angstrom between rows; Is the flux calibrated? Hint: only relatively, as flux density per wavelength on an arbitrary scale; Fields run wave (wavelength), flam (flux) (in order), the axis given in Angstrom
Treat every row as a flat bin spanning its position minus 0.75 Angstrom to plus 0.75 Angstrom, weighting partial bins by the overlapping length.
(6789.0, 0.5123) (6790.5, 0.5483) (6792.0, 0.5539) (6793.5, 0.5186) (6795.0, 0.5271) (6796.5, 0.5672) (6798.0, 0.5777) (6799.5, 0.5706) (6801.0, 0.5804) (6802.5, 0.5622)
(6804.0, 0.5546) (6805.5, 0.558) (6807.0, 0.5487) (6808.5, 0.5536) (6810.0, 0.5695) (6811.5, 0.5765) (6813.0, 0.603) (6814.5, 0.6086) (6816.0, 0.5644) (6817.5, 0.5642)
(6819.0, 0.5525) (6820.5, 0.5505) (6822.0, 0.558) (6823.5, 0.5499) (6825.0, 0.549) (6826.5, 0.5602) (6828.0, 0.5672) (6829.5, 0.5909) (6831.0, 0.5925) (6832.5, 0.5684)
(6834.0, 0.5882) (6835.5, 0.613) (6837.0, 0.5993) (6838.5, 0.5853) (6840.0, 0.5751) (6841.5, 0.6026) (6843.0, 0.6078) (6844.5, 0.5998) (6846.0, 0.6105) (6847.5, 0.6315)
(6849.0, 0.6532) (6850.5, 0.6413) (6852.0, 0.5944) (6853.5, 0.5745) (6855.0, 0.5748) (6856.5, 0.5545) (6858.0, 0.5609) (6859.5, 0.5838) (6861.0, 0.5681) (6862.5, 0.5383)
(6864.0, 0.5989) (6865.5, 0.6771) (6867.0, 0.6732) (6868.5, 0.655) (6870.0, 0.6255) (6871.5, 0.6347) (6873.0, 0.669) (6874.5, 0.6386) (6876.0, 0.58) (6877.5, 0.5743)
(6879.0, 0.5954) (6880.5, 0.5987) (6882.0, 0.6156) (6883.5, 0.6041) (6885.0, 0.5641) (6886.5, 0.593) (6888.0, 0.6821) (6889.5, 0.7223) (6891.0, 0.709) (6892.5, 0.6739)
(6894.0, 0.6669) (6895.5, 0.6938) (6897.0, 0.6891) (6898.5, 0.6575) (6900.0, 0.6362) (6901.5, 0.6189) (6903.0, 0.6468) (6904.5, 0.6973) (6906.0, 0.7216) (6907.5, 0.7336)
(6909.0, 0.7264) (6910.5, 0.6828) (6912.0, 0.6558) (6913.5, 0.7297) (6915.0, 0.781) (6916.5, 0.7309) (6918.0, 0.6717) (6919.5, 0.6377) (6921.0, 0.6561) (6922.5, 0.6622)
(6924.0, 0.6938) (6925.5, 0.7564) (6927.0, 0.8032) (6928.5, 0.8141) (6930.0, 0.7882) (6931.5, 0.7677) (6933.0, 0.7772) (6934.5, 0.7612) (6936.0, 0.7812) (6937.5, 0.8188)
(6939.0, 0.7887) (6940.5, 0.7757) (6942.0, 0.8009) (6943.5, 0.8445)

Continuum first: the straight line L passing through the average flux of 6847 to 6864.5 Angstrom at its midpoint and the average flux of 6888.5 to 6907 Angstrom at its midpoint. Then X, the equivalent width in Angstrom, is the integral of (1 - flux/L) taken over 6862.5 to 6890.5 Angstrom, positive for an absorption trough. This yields 0.29 Angstrom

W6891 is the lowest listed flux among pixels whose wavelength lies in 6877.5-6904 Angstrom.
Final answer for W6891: 0.5641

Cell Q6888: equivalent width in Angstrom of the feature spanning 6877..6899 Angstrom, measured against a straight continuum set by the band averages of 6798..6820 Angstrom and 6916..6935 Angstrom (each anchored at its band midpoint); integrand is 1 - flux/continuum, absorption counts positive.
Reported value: 1.2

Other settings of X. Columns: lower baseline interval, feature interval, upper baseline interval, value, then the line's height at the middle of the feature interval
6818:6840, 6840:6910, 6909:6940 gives 2.24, 0.653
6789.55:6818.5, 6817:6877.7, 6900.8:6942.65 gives 2.89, 0.625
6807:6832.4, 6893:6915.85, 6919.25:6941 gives 0.72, 0.711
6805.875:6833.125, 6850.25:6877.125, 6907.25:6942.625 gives 1.43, 0.641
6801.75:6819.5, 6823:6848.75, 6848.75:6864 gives -0.58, 0.576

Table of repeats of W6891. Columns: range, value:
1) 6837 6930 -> 0.5383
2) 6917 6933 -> 0.6377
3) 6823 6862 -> 0.549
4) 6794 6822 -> 0.5271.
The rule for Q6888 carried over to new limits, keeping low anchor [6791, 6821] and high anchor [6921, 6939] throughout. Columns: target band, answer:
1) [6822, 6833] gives 0.6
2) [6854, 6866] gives 1.3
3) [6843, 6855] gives 0.4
